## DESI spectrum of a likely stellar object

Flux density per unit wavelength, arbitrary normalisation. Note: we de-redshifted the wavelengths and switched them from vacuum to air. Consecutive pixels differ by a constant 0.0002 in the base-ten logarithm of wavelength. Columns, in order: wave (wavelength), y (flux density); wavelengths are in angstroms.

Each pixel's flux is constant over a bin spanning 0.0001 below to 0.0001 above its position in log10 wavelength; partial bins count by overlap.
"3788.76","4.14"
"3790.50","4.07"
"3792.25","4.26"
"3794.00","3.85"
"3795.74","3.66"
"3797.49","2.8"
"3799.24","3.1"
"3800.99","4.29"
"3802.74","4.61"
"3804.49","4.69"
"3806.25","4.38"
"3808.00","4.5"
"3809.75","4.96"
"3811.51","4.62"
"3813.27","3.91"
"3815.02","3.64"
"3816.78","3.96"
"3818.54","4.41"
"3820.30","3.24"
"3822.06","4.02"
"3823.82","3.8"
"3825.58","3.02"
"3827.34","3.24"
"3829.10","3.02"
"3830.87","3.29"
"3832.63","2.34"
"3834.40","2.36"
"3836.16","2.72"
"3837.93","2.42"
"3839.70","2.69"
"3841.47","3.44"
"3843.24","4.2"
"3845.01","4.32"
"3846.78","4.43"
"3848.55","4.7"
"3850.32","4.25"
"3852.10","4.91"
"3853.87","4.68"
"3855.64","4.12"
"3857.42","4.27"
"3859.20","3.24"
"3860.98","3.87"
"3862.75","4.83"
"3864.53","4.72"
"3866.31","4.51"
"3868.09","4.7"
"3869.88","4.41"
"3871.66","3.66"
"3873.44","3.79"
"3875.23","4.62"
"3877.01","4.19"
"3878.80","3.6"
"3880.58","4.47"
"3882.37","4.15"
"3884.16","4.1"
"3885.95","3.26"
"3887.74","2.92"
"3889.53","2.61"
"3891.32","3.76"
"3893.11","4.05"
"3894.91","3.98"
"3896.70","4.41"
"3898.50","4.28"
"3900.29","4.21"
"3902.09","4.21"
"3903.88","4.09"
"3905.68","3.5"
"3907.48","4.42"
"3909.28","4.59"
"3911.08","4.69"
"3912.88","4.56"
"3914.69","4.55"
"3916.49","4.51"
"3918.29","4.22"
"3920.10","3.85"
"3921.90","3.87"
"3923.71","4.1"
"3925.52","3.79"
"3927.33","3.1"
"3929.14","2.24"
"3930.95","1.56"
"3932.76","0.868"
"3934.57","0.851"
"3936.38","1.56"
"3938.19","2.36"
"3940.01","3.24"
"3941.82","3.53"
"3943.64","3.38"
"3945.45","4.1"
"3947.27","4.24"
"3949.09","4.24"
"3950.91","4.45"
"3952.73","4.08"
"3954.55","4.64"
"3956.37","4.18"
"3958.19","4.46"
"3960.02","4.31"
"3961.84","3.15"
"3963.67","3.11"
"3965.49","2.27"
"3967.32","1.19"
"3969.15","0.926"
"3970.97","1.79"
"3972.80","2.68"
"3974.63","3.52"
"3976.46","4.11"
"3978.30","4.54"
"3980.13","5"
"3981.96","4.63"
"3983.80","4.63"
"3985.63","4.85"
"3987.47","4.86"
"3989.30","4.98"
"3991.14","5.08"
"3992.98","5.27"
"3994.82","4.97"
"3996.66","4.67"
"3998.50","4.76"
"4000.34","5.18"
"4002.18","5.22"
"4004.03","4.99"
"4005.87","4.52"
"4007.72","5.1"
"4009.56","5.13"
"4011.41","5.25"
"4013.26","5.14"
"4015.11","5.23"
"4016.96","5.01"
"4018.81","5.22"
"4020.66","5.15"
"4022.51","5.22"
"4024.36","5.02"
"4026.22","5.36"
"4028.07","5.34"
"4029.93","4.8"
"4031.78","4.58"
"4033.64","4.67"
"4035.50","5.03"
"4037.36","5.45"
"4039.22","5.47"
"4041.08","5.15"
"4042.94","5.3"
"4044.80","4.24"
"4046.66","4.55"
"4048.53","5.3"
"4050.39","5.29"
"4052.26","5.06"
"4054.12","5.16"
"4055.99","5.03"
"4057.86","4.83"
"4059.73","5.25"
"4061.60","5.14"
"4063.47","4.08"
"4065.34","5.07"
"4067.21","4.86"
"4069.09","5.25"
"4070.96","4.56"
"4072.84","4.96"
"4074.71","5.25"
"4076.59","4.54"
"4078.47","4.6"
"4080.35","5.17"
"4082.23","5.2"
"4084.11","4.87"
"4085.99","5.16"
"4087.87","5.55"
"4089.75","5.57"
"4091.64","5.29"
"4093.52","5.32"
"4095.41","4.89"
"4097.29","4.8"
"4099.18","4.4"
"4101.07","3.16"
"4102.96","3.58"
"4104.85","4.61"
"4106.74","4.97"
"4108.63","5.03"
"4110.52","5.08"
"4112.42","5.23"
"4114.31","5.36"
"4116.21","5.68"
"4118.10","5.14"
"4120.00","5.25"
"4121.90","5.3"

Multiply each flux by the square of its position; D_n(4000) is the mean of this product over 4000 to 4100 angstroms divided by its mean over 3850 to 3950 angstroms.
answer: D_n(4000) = 1.43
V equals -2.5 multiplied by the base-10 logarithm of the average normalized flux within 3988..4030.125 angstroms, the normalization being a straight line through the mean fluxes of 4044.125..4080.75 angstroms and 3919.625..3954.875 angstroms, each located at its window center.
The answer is -0.21 mag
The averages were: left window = 3.17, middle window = 5.07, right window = 4.91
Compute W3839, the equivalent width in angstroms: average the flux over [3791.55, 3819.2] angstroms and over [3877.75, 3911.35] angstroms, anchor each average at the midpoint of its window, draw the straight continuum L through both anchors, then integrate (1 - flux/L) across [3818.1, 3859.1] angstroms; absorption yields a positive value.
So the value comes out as 4.2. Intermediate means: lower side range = 4.1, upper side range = 3.95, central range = 3.63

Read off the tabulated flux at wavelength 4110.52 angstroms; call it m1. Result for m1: 5.08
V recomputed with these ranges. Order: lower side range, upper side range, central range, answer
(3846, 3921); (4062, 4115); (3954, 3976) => 0.421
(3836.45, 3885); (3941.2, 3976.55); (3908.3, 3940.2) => 0.132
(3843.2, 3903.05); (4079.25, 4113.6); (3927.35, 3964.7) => 0.334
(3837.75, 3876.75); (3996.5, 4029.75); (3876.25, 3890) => 0.169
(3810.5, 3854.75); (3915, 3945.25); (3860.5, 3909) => -0.221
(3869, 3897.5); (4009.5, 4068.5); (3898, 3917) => -0.070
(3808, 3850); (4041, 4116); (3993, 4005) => -0.109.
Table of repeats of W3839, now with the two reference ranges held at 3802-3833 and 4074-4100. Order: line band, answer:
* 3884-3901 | 1.9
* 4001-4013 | -0.9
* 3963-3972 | 5.4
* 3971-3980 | 1.8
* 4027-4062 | -1.2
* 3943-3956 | 0.8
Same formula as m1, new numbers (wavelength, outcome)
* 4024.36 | 5.02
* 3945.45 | 4.1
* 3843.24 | 4.2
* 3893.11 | 4.05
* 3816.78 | 3.96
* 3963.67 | 3.11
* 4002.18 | 5.22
